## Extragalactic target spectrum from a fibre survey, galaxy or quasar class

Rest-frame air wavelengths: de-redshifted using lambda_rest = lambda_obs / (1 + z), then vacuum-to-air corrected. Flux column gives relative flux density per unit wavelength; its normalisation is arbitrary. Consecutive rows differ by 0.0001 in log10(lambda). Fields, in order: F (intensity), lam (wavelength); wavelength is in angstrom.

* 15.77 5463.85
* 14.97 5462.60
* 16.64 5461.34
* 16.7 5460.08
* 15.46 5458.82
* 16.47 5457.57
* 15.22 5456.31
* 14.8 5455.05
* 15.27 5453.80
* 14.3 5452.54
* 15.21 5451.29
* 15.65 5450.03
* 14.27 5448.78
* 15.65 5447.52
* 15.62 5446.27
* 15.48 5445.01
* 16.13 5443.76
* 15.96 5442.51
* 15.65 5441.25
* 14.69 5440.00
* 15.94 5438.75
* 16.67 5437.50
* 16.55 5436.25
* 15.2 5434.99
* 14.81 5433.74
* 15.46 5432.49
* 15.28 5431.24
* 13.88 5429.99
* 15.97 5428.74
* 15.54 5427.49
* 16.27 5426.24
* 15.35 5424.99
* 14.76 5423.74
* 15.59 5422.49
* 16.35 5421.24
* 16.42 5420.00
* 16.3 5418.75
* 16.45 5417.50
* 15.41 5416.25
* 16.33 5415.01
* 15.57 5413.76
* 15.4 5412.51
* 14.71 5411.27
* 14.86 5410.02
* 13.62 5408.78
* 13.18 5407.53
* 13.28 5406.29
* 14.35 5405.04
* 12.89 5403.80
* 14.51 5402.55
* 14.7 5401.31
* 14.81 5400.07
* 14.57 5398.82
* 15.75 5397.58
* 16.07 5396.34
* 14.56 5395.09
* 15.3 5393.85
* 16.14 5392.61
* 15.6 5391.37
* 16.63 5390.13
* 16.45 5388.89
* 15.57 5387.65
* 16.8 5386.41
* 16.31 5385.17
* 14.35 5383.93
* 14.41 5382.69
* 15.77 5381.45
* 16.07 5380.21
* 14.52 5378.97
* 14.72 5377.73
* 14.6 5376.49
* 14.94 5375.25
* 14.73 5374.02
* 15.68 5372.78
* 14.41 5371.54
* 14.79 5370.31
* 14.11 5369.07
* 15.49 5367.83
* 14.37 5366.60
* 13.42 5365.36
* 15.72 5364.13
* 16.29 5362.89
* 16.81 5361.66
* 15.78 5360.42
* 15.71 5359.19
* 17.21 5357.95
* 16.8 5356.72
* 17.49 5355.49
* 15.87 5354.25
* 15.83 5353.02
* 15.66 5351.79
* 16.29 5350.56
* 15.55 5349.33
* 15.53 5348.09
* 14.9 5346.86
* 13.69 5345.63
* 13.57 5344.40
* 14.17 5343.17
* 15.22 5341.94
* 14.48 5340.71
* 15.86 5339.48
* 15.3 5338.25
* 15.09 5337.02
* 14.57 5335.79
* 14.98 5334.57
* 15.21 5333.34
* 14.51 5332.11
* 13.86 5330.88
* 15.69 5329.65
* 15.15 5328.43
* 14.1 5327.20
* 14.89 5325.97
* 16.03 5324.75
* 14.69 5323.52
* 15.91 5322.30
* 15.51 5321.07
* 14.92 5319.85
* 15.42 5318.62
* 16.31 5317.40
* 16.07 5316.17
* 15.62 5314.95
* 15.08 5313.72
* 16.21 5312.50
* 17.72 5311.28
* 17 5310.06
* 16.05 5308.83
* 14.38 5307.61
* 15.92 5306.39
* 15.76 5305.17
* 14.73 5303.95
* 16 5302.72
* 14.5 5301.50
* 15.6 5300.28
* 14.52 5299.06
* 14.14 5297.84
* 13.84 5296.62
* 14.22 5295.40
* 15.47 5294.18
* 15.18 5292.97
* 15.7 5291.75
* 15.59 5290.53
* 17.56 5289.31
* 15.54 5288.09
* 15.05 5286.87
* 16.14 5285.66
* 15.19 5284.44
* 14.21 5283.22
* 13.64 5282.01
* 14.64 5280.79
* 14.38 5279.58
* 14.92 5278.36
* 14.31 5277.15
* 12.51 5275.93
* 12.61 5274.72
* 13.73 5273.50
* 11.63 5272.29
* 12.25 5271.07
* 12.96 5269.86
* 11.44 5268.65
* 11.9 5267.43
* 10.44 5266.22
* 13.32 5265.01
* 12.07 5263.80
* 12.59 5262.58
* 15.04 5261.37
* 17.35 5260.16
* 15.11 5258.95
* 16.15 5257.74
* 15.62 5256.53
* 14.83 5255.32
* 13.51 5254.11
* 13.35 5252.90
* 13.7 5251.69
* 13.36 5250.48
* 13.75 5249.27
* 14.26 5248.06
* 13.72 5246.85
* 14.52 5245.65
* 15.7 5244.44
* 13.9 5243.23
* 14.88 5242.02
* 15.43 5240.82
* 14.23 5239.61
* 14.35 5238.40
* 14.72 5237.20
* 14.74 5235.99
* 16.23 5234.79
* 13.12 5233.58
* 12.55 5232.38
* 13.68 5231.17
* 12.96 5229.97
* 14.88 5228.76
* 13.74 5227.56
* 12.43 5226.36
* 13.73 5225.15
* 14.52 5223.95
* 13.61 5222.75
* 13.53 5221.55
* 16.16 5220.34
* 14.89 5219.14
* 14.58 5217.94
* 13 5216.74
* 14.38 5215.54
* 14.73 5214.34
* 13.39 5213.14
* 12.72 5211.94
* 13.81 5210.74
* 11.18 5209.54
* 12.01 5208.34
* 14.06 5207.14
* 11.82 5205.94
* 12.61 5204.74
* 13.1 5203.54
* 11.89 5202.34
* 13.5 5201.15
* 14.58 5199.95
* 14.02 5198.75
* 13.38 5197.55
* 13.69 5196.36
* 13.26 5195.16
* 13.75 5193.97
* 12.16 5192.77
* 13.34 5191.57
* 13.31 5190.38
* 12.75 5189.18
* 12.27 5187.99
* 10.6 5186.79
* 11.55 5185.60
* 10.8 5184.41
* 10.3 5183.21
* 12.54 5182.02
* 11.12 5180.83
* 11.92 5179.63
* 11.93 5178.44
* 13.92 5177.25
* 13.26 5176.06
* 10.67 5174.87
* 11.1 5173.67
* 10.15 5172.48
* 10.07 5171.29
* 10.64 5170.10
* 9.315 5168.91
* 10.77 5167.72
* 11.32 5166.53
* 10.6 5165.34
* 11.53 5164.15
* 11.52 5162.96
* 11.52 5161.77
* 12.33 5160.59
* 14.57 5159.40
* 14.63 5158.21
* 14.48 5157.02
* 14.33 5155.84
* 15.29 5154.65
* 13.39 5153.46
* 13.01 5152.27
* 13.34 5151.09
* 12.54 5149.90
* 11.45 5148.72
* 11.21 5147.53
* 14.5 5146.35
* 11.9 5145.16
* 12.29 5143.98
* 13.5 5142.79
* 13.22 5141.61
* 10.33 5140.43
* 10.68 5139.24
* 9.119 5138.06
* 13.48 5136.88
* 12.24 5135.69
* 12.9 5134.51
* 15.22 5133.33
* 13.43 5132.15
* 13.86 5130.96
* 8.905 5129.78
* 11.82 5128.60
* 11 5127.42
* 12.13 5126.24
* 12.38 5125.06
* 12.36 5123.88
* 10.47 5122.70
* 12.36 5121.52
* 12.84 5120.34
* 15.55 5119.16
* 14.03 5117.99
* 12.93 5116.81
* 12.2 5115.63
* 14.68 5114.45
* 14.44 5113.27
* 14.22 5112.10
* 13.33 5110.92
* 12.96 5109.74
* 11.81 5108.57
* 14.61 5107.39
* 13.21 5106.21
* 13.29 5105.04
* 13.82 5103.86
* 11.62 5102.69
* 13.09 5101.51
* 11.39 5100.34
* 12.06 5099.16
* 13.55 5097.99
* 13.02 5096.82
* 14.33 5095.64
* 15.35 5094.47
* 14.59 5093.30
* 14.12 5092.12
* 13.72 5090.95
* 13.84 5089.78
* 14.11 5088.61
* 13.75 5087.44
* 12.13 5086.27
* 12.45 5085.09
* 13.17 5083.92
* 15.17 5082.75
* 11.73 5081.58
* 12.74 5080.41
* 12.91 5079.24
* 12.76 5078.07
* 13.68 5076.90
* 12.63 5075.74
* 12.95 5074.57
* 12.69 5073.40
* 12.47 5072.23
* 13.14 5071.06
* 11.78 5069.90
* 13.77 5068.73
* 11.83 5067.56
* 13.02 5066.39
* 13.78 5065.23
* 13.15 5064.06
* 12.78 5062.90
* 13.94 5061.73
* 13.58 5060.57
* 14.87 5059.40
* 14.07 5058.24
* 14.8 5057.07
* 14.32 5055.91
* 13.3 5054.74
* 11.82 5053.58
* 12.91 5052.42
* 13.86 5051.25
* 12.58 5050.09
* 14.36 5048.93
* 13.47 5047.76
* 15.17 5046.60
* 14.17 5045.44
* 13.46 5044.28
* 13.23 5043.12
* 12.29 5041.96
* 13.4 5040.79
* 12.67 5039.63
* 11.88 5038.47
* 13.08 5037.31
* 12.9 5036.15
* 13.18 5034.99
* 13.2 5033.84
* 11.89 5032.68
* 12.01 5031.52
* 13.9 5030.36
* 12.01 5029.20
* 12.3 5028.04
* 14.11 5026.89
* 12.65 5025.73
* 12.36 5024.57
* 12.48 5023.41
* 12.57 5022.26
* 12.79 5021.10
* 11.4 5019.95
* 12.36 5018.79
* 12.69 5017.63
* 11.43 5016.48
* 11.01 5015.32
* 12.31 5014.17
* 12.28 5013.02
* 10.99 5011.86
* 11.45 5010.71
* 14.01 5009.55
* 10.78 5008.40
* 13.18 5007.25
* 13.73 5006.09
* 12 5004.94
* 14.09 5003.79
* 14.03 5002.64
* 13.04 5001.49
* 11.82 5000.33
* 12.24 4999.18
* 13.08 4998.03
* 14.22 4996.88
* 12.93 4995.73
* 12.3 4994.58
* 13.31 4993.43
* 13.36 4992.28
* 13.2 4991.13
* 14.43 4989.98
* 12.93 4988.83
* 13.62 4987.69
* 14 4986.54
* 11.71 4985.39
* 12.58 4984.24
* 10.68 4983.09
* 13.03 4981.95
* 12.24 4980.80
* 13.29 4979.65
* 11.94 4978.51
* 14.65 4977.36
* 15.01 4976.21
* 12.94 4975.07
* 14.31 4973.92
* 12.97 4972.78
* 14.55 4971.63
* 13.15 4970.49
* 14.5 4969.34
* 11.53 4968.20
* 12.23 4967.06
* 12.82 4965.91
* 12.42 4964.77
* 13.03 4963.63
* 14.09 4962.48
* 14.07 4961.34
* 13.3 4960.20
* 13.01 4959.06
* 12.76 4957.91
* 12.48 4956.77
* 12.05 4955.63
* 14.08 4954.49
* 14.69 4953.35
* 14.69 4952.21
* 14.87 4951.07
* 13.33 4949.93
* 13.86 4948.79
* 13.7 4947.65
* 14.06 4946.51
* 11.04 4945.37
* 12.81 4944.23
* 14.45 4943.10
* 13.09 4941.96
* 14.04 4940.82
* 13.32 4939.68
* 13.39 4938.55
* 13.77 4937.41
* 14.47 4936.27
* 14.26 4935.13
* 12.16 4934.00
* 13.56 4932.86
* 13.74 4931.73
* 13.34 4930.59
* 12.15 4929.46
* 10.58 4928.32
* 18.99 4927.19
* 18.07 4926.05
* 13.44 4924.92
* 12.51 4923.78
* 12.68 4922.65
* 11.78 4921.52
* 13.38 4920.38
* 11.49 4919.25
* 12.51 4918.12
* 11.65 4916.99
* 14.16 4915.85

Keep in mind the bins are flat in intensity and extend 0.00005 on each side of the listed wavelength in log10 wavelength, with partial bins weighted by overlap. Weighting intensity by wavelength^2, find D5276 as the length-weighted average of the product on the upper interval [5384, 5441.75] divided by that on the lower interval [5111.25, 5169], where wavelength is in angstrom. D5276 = 1.4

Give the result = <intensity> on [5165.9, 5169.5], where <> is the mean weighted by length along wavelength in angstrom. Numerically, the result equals 10.5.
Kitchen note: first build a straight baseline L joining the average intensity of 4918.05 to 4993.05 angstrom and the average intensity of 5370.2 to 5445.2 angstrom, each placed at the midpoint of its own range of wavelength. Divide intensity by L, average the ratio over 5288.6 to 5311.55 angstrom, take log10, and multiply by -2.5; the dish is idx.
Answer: -0.043 mag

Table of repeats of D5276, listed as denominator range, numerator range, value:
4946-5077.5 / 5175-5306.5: 1.15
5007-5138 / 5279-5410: 1.30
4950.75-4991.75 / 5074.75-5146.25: 1.03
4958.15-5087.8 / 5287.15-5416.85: 1.33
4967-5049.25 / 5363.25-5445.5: 1.38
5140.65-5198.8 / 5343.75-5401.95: 1.35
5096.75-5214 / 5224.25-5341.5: 1.22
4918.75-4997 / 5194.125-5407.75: 1.26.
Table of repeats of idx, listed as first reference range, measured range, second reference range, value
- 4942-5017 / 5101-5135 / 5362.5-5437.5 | 0.07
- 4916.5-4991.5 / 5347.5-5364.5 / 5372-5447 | -0.08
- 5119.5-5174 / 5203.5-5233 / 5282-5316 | 0.01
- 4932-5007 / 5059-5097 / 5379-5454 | 0.04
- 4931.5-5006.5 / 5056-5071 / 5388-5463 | 0.02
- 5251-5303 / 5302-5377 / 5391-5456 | -0.05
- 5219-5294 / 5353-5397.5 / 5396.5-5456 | -0.04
